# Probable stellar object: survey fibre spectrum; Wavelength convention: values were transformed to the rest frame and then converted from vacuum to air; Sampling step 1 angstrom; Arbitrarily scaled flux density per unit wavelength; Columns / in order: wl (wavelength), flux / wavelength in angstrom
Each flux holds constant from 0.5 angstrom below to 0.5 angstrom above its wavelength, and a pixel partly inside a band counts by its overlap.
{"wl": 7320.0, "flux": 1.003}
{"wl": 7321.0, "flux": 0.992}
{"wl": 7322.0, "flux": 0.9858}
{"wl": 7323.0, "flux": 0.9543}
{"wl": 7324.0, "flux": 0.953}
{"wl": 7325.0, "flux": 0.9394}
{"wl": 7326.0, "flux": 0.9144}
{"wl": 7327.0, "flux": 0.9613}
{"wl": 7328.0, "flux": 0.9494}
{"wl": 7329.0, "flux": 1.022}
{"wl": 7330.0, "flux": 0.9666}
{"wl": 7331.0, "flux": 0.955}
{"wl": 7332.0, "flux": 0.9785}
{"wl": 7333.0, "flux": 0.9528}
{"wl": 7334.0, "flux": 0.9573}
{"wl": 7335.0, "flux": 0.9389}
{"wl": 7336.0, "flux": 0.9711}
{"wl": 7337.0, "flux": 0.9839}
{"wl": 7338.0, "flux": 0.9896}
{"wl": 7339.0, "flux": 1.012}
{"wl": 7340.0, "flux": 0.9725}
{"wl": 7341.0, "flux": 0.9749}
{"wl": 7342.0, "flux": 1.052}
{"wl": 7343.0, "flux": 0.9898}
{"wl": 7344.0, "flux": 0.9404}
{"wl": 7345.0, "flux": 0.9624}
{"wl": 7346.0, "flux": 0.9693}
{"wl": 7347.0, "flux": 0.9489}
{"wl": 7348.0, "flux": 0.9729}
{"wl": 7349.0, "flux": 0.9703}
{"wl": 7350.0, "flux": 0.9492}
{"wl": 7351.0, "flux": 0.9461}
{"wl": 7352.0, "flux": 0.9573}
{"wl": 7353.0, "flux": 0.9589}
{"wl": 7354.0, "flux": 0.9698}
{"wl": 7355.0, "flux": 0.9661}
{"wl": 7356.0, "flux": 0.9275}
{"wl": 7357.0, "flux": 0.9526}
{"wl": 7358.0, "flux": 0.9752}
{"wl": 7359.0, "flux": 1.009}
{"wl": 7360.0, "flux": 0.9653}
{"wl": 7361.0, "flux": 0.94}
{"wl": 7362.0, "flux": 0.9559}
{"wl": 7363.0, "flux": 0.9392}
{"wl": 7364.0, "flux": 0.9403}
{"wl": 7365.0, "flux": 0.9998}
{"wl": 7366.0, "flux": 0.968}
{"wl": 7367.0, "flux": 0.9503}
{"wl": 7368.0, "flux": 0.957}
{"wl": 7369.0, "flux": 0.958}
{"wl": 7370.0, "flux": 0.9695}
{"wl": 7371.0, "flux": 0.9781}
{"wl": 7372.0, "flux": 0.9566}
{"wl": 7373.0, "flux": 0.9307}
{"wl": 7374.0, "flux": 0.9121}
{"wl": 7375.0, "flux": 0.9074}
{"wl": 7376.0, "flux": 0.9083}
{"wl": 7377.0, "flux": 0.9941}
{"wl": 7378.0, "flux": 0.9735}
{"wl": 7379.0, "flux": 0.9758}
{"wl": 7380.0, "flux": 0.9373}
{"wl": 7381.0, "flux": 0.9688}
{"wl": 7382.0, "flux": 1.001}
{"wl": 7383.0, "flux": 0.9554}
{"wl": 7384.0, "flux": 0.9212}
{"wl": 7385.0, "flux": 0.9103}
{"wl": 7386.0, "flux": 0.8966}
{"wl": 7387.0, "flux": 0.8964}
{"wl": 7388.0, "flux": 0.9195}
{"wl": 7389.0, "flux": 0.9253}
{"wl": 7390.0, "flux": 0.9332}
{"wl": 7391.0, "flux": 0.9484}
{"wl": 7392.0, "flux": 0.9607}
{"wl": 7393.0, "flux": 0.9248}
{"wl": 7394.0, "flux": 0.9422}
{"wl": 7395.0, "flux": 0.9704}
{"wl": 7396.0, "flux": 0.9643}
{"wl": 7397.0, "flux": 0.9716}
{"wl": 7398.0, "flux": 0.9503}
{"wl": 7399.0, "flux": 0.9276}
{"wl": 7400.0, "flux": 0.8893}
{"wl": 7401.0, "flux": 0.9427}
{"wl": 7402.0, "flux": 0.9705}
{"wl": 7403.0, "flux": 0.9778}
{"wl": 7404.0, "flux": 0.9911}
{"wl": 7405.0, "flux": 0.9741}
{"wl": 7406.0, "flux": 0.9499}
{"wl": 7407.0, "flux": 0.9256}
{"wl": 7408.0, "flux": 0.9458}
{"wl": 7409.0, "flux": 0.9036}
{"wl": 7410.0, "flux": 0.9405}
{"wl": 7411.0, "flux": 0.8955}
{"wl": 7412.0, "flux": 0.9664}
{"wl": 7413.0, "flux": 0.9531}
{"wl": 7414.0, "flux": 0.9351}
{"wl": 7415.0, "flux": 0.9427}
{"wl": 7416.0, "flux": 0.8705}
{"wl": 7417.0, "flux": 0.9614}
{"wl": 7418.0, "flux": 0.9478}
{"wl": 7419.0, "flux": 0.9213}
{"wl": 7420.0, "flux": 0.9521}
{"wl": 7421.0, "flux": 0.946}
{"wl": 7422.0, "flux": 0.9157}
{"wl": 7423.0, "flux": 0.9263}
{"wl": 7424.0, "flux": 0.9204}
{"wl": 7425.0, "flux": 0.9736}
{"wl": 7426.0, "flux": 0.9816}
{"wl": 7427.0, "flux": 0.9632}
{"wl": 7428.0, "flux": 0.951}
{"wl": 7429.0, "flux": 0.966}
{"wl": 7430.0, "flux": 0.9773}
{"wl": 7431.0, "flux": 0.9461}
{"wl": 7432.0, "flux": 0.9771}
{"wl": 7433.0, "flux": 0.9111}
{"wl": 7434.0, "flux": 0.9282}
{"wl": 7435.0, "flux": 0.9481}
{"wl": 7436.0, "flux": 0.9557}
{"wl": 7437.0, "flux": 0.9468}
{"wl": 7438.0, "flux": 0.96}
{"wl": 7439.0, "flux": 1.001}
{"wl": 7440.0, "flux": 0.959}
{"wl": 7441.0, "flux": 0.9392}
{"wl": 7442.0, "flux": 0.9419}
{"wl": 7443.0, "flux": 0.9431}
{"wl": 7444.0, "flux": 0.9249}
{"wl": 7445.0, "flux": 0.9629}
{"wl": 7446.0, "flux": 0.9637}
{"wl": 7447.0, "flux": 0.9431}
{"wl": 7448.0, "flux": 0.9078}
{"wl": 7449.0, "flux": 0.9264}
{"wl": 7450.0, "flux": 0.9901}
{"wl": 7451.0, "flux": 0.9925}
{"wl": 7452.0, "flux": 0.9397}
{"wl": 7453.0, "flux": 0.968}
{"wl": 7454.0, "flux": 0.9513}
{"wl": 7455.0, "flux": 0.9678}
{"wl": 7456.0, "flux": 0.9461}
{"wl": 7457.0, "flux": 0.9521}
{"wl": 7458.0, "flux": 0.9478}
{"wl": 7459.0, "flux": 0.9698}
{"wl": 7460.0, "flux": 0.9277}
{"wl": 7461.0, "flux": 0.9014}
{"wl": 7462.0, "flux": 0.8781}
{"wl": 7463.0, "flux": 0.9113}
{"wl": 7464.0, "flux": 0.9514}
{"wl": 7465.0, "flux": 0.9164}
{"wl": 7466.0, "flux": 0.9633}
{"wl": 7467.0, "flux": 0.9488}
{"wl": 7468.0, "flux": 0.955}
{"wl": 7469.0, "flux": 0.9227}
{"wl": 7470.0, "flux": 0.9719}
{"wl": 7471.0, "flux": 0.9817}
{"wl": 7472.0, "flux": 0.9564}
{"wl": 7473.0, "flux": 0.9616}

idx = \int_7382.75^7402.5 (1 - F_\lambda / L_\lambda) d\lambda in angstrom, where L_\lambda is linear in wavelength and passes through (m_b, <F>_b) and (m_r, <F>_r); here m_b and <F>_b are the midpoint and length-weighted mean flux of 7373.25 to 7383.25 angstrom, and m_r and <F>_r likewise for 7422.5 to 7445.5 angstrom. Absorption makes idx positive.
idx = 0.3 angstrom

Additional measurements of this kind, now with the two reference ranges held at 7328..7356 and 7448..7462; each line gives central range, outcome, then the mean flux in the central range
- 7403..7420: 0.29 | 0.941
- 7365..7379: 0.16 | 0.954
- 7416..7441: 0.10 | 0.95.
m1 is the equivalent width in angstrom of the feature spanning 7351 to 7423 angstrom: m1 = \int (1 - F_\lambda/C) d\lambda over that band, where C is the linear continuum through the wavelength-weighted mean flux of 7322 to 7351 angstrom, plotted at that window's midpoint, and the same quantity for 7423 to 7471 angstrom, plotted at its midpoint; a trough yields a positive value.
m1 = 0.9 angstrom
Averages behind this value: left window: 0.968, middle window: 0.947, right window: 0.949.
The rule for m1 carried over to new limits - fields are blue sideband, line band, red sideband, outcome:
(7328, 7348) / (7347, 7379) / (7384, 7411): 0.1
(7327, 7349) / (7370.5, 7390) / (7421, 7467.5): 0.5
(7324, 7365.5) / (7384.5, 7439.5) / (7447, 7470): 0.5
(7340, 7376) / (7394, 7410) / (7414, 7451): 0.0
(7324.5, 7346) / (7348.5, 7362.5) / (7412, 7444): 0.1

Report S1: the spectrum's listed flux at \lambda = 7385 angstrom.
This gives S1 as 0.9103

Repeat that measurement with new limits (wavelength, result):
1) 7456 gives 0.9461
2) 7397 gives 0.9716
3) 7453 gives 0.968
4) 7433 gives 0.9111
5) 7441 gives 0.9392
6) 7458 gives 0.9478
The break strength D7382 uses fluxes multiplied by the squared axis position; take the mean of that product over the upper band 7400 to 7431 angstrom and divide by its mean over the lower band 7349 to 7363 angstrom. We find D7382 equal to 1.0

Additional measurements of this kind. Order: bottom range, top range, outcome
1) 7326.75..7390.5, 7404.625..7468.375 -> 1.01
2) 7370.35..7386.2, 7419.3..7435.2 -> 1.02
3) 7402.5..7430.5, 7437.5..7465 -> 1.01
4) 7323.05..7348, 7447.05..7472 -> 1.01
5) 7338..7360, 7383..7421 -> 0.98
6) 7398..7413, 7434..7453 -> 1.02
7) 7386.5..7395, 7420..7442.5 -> 1.03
